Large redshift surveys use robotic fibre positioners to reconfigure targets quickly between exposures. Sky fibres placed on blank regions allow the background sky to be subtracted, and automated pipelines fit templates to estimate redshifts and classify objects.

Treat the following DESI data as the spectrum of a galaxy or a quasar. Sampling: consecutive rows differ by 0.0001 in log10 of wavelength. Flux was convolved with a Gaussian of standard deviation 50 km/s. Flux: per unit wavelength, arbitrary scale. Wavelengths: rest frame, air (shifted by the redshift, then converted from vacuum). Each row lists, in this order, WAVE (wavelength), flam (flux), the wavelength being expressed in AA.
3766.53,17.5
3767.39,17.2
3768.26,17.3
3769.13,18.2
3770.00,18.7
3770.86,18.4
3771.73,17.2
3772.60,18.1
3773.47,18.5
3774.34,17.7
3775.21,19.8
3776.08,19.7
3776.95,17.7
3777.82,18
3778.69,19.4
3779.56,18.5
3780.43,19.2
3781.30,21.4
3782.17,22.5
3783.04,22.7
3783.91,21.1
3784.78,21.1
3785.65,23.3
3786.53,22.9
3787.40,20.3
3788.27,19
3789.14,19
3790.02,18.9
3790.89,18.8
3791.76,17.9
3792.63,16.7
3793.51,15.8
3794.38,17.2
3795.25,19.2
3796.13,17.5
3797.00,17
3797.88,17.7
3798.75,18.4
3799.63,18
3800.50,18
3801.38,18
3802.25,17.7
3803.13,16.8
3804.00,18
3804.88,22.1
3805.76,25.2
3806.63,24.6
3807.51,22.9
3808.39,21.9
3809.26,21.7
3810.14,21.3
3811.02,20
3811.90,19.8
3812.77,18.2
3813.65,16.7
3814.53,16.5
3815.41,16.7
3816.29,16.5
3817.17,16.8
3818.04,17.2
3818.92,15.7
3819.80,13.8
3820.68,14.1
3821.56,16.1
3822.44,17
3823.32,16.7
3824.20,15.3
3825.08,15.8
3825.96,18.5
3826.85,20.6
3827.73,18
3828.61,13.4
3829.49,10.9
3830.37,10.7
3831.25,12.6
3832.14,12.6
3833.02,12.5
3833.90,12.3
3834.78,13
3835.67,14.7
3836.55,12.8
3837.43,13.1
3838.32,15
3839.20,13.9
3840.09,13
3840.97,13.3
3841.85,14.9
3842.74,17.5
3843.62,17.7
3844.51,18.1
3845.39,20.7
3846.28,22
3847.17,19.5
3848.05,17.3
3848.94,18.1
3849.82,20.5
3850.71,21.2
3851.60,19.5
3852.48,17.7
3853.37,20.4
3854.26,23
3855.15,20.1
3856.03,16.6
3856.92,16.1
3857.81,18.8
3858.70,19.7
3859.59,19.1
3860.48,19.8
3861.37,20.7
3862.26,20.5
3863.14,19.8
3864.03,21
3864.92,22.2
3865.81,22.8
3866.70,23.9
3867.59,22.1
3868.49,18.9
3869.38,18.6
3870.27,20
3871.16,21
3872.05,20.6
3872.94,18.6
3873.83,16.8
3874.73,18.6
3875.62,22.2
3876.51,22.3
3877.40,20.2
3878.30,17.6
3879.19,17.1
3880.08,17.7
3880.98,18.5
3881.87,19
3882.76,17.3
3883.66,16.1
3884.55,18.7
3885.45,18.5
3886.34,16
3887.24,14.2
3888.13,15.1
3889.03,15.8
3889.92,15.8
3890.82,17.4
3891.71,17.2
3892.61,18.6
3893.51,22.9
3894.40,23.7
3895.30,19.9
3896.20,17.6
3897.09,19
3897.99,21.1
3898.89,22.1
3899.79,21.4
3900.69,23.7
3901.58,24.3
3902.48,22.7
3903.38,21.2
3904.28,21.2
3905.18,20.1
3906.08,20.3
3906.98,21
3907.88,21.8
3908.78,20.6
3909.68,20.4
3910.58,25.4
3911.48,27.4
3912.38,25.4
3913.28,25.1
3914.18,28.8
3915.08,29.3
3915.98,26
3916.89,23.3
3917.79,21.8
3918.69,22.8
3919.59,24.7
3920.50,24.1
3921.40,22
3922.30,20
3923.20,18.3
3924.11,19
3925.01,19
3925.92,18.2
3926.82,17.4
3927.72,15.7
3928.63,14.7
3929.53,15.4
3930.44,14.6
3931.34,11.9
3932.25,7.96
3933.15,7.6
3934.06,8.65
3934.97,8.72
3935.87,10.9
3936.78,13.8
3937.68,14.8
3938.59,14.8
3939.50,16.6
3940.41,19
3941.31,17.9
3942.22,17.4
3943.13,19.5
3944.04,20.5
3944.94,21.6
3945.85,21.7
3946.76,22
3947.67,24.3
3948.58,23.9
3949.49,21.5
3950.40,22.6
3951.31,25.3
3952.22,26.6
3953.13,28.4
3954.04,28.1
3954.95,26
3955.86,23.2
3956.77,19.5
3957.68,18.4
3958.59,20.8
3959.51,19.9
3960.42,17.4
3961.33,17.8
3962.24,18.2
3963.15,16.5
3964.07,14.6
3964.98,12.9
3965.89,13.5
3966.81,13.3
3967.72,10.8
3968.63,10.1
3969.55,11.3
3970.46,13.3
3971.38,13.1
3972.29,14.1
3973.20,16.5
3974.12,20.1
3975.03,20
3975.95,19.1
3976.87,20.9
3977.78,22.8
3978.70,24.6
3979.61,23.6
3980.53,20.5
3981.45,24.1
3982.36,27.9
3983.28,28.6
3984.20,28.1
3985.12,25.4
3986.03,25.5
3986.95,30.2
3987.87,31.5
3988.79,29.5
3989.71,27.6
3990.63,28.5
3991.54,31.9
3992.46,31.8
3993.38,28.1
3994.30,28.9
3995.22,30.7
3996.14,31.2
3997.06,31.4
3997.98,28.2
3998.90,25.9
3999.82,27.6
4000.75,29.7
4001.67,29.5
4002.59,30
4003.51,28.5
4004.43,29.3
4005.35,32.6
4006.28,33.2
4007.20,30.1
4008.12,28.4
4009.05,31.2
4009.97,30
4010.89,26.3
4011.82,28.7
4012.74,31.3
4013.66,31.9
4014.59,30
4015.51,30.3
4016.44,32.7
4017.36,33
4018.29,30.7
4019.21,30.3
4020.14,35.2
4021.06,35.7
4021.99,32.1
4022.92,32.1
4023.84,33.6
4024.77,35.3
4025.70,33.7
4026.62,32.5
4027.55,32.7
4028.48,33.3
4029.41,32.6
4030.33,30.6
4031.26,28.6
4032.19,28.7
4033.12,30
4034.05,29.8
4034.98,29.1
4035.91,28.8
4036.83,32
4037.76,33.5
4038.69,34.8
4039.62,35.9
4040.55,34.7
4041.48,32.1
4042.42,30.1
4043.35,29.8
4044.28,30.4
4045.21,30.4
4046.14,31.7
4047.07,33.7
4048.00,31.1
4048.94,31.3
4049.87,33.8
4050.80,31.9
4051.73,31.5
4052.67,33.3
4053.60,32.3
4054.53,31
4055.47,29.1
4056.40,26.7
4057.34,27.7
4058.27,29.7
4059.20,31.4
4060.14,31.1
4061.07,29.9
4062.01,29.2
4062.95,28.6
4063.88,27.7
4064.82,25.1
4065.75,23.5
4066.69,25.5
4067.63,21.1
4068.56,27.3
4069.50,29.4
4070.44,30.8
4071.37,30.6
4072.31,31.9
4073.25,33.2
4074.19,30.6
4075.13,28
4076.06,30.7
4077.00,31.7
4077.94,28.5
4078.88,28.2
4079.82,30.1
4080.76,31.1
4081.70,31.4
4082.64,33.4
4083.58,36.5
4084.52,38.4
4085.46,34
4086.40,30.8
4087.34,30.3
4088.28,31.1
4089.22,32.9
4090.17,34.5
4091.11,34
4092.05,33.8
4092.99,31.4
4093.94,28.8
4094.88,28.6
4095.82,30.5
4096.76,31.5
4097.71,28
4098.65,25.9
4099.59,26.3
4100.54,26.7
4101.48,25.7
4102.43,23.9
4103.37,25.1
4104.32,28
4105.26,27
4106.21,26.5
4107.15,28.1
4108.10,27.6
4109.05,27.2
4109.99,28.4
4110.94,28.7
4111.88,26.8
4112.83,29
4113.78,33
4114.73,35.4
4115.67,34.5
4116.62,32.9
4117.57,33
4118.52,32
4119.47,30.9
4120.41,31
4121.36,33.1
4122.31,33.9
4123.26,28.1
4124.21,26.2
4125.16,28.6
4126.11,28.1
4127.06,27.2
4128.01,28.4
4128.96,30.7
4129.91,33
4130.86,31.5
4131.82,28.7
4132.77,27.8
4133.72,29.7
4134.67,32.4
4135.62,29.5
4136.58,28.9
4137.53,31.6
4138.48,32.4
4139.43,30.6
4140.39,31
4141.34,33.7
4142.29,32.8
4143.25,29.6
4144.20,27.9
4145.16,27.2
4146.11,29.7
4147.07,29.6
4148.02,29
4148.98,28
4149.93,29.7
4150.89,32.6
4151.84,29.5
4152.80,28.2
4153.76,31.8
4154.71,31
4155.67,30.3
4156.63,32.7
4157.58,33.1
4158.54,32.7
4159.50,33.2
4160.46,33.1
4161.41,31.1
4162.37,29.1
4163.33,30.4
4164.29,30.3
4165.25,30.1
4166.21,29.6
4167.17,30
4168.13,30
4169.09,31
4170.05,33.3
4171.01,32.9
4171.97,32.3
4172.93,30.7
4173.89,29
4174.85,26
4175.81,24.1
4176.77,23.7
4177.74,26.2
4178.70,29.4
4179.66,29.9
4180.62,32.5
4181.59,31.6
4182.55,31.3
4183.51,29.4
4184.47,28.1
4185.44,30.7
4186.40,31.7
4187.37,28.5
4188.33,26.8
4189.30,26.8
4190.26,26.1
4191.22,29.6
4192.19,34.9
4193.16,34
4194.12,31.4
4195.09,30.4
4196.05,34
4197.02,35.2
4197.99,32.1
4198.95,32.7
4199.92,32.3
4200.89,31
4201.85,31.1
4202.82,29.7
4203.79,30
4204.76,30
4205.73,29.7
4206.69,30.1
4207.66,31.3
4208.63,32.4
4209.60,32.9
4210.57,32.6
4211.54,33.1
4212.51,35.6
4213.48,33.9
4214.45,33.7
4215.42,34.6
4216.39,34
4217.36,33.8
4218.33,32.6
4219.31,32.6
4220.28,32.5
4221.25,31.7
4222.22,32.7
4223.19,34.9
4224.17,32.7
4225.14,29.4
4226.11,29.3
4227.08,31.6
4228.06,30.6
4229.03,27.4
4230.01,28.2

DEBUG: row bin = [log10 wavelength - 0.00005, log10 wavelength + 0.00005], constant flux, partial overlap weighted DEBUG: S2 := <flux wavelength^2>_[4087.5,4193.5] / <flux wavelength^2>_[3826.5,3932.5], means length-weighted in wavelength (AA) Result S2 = 1.8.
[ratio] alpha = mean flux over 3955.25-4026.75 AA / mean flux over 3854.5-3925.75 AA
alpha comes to 1.2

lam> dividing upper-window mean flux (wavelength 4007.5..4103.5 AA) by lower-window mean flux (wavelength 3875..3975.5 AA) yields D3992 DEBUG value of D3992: 1.61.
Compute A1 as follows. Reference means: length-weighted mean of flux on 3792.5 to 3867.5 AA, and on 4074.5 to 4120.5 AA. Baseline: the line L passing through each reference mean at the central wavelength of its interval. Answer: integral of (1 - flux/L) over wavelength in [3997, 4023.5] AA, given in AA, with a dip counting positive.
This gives -4.4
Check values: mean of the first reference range 17.8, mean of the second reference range 30.2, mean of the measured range 30.6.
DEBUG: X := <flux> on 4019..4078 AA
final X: 30.8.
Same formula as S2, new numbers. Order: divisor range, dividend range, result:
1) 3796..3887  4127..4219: 2.01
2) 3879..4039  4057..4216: 1.42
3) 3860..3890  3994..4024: 1.72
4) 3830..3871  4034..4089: 1.91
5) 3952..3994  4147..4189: 1.53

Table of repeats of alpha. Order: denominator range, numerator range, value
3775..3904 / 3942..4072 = 1.46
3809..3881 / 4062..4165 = 1.69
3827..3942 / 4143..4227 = 1.67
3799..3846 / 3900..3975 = 1.14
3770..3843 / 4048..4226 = 1.73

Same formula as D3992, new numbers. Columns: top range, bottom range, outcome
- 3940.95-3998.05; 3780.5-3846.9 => 1.26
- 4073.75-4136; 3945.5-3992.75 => 1.39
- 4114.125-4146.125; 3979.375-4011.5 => 1.07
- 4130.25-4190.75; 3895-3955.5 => 1.48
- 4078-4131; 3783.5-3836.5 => 1.71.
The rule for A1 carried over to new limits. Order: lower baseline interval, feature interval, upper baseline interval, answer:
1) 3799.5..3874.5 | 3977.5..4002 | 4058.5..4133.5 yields -2.9 AA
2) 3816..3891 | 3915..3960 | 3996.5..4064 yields 8.7 AA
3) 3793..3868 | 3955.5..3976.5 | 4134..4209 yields 6.0 AA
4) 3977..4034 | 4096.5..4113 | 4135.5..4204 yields 1.6 AA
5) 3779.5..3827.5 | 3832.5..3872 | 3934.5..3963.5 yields 1.9 AA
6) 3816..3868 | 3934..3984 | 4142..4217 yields 6.5 AA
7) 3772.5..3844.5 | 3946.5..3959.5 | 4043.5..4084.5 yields 0.6 AA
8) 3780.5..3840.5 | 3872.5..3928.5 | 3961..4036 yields 3.9 AA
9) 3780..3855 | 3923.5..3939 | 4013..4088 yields 6.7 AA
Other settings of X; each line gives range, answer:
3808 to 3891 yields 17.7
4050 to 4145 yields 30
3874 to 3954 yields 19.6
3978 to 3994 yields 27.4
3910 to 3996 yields 20.7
